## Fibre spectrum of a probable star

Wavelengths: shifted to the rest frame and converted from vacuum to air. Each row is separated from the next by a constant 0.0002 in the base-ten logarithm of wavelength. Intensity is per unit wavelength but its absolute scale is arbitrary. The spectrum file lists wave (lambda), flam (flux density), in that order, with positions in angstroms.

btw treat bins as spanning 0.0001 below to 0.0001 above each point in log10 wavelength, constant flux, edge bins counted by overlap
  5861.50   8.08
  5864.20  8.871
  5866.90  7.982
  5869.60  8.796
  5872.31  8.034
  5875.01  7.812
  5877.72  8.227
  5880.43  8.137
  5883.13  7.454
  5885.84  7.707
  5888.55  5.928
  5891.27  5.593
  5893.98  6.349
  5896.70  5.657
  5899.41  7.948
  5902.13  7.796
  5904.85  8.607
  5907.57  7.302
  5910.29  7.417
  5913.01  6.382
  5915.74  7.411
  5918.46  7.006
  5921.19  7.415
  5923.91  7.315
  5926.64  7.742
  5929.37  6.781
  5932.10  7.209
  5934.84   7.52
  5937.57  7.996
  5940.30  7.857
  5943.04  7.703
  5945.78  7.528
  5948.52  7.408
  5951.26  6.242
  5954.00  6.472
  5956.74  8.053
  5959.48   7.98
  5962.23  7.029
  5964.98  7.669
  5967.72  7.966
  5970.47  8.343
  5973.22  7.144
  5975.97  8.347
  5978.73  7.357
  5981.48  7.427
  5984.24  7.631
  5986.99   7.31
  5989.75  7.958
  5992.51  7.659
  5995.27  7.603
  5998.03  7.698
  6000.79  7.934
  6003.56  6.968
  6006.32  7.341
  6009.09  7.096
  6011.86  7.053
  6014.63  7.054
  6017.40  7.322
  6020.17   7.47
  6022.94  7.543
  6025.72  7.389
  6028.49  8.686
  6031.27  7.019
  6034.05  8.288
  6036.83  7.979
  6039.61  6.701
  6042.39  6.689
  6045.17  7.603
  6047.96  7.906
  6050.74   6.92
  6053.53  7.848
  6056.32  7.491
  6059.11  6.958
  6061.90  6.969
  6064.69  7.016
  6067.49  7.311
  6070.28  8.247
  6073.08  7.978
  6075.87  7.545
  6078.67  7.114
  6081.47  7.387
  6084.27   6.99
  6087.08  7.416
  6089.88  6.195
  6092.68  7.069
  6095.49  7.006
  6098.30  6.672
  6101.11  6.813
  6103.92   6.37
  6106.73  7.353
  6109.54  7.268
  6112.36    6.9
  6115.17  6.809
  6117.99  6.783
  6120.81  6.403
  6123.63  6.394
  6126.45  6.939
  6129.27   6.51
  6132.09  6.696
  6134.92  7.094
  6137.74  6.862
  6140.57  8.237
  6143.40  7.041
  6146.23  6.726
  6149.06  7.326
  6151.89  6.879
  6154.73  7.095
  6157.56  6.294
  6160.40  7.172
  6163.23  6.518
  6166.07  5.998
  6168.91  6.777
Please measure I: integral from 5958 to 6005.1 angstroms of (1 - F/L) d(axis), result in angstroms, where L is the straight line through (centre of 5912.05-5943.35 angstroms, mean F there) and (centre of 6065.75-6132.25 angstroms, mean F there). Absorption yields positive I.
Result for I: -2.6 angstroms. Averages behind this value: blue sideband 7.36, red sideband 7.01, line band 7.65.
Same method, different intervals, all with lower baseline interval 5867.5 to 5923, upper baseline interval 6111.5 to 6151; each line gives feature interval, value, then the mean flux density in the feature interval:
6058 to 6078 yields -1.1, 7.43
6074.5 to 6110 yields -0.1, 7.01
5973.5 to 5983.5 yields -0.6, 7.64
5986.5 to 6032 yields -2.2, 7.49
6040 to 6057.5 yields -0.7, 7.37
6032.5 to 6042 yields -0.6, 7.54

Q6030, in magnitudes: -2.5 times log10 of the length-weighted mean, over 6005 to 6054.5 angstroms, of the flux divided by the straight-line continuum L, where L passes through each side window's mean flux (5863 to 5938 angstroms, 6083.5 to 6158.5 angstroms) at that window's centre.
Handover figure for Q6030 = -0.047 mag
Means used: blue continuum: 7.43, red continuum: 6.9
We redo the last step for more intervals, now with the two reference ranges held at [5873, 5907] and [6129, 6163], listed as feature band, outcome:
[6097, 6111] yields 0.02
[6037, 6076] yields -0.04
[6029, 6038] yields -0.10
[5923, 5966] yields -0.03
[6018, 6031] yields -0.08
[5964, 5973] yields -0.10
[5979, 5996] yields -0.06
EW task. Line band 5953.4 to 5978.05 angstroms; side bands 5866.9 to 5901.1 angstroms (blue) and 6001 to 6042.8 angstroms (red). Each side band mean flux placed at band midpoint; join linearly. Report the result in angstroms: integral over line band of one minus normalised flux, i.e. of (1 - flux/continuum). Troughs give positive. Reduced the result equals -1.1 angstroms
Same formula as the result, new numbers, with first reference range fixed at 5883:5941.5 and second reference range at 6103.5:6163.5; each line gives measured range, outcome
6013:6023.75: -0.4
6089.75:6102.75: 0.3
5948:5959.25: 0.0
